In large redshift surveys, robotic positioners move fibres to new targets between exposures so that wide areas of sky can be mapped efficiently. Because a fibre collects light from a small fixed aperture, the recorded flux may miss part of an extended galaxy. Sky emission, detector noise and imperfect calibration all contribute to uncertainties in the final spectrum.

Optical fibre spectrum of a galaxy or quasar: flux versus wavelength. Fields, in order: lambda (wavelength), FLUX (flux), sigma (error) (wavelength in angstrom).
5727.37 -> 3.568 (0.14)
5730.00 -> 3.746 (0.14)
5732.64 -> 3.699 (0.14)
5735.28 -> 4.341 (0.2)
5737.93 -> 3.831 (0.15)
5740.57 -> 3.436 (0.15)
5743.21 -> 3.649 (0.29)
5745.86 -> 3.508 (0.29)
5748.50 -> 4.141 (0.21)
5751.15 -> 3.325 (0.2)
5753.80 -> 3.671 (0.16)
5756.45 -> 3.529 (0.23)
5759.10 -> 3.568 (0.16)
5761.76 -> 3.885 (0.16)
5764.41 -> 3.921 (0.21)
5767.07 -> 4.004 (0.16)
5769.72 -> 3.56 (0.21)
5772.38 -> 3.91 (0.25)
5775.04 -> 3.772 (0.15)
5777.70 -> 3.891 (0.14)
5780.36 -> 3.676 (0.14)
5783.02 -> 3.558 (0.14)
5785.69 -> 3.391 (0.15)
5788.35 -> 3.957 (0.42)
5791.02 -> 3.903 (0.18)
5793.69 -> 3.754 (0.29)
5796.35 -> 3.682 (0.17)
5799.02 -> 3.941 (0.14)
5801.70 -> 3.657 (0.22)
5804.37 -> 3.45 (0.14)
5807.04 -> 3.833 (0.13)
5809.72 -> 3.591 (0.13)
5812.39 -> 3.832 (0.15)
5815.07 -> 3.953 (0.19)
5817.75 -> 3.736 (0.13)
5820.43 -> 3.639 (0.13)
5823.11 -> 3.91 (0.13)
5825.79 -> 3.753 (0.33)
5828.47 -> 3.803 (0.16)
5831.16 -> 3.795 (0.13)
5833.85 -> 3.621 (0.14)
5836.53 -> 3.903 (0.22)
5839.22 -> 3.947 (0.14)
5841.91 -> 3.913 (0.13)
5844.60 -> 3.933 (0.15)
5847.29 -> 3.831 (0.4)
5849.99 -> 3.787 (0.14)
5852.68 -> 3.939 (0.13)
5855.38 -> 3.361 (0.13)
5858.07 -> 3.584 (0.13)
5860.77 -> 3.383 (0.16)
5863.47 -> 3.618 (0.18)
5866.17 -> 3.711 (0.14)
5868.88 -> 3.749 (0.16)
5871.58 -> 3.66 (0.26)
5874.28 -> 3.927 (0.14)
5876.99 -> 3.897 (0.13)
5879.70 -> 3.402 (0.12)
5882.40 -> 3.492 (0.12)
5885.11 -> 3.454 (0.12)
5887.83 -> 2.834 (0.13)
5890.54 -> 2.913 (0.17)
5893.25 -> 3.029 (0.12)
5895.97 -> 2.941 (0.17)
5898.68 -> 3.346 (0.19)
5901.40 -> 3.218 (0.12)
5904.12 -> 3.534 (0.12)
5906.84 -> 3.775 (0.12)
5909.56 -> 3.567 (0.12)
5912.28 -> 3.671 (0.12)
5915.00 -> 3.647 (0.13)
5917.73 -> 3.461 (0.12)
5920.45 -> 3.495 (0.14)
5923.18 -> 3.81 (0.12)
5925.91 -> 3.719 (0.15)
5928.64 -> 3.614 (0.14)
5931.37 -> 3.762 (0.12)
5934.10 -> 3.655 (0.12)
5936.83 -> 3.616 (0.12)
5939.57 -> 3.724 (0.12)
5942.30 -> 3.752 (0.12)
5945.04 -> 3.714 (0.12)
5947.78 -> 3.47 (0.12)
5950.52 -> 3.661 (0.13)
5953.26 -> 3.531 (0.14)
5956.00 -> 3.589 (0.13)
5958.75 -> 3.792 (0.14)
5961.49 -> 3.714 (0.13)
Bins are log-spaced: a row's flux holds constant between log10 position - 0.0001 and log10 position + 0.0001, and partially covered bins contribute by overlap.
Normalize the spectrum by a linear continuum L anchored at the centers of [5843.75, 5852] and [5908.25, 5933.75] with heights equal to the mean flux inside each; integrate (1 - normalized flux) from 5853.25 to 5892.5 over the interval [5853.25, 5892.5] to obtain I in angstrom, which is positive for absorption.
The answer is 2.9 angstrom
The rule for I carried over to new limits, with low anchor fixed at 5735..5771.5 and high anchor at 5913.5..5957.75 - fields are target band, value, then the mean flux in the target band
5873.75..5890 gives 1.0 angstrom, 3.45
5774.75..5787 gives 0.2 angstrom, 3.65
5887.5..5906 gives 2.6 angstrom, 3.15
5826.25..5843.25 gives -0.6 angstrom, 3.83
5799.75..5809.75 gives 0.1 angstrom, 3.65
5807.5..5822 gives -0.2 angstrom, 3.76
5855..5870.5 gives 0.4 angstrom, 3.58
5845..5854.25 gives -0.4 angstrom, 3.85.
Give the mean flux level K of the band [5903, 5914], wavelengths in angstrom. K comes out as 3.64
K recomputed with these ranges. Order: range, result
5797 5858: 3.77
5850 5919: 3.49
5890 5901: 3.08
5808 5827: 3.77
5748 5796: 3.74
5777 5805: 3.72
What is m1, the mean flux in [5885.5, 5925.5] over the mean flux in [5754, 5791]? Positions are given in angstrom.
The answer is 0.90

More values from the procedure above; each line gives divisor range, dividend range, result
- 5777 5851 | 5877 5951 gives 0.93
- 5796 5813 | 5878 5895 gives 0.86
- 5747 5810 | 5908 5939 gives 0.98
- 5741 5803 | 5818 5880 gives 1.01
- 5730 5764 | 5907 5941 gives 0.98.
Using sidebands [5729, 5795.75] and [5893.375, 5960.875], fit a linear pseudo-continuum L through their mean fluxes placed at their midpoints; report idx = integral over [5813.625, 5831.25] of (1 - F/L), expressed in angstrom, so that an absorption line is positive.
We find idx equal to -0.6 angstrom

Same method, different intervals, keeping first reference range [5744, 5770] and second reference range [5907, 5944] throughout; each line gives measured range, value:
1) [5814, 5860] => -1.2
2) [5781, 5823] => -0.3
